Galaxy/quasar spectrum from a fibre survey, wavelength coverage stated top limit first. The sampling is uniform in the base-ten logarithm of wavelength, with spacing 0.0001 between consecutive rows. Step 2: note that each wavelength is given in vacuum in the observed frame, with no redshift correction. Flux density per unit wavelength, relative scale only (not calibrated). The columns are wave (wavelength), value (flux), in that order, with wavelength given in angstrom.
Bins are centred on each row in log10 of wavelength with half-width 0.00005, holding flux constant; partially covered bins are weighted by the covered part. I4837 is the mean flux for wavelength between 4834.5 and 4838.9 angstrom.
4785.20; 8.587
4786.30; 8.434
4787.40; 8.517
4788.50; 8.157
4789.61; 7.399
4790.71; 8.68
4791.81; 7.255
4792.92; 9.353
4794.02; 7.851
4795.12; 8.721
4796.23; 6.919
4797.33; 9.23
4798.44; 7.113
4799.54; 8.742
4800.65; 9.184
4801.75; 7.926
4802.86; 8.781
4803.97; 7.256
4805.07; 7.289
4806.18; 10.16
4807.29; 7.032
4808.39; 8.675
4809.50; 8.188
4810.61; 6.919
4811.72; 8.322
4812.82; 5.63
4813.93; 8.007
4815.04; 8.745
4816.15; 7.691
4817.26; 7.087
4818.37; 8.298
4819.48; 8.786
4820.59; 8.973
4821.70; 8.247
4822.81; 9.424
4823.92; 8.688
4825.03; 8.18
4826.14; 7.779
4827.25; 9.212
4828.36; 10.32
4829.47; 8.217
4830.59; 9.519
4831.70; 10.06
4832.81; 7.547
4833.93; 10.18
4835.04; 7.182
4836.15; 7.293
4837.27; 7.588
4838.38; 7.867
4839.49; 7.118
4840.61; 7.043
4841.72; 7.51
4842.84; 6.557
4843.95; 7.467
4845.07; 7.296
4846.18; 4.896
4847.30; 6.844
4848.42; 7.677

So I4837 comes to 7.48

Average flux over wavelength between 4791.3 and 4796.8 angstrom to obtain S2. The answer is 8.03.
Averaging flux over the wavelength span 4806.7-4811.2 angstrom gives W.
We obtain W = 7.72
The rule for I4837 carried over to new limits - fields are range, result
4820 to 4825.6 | 8.7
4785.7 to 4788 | 8.5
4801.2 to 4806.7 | 8.27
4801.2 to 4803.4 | 8.35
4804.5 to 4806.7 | 8.7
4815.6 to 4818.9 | 7.68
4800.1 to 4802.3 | 8.58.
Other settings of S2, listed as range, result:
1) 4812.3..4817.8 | 7.44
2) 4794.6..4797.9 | 8.27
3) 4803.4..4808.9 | 8.08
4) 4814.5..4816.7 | 8.21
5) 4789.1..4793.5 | 8.18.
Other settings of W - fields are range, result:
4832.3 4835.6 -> 8.31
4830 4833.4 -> 9.02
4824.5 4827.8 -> 8.4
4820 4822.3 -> 8.63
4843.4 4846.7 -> 6.57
